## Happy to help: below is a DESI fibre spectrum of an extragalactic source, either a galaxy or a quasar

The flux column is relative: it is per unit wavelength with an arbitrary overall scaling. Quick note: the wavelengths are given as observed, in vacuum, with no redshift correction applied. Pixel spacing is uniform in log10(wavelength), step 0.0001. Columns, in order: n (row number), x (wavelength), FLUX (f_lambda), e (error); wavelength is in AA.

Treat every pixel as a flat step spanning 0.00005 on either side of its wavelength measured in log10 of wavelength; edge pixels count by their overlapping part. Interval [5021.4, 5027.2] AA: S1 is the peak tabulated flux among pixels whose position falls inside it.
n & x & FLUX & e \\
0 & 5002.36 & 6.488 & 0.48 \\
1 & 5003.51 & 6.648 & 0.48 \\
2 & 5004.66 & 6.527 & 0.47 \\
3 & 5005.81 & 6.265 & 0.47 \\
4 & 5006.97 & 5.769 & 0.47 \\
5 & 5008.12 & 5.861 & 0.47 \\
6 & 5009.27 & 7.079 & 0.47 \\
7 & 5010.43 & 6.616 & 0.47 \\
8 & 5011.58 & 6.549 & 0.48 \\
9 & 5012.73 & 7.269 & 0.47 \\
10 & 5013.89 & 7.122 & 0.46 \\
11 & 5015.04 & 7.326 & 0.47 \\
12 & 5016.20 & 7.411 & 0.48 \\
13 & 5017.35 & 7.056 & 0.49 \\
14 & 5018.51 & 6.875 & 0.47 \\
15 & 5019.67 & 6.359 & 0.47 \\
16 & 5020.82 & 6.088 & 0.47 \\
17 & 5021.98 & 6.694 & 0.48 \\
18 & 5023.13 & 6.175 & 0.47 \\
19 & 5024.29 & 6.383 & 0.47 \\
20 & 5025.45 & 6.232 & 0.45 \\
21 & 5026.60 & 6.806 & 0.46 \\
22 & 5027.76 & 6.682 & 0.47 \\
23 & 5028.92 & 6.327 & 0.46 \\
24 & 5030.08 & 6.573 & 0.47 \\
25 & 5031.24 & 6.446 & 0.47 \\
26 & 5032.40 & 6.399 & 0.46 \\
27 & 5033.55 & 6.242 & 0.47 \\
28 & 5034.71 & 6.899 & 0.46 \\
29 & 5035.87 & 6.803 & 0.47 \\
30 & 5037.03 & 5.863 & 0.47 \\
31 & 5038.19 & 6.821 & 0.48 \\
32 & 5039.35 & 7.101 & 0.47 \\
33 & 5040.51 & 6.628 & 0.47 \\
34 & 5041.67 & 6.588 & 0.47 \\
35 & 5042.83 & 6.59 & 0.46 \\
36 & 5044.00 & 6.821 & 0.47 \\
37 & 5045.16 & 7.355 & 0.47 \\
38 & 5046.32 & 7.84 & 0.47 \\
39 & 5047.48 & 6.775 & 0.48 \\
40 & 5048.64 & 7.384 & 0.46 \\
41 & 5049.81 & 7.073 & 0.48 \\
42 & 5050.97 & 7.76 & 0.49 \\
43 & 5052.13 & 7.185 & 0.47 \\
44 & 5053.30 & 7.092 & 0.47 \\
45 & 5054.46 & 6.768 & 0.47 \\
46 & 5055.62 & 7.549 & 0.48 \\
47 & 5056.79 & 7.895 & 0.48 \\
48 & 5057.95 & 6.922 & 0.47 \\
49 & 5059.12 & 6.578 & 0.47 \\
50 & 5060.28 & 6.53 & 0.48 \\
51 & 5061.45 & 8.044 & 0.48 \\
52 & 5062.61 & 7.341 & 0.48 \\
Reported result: 6.806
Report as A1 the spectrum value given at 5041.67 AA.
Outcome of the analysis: 6.588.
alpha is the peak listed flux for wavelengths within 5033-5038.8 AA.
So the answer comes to 6.899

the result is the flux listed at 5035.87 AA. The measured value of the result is 6.803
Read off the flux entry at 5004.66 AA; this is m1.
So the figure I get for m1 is 6.527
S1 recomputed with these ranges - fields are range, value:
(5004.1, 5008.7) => 6.527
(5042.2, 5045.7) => 7.355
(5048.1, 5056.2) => 7.76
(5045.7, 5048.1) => 7.84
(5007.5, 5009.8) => 7.079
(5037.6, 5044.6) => 7.101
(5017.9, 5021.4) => 6.875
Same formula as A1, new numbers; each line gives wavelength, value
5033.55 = 6.242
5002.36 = 6.488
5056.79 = 7.895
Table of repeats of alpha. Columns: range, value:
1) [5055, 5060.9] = 7.895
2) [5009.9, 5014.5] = 7.269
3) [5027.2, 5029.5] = 6.682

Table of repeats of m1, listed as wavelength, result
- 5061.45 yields 8.044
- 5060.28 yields 6.53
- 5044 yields 6.821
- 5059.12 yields 6.578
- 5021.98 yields 6.694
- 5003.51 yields 6.648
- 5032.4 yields 6.399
